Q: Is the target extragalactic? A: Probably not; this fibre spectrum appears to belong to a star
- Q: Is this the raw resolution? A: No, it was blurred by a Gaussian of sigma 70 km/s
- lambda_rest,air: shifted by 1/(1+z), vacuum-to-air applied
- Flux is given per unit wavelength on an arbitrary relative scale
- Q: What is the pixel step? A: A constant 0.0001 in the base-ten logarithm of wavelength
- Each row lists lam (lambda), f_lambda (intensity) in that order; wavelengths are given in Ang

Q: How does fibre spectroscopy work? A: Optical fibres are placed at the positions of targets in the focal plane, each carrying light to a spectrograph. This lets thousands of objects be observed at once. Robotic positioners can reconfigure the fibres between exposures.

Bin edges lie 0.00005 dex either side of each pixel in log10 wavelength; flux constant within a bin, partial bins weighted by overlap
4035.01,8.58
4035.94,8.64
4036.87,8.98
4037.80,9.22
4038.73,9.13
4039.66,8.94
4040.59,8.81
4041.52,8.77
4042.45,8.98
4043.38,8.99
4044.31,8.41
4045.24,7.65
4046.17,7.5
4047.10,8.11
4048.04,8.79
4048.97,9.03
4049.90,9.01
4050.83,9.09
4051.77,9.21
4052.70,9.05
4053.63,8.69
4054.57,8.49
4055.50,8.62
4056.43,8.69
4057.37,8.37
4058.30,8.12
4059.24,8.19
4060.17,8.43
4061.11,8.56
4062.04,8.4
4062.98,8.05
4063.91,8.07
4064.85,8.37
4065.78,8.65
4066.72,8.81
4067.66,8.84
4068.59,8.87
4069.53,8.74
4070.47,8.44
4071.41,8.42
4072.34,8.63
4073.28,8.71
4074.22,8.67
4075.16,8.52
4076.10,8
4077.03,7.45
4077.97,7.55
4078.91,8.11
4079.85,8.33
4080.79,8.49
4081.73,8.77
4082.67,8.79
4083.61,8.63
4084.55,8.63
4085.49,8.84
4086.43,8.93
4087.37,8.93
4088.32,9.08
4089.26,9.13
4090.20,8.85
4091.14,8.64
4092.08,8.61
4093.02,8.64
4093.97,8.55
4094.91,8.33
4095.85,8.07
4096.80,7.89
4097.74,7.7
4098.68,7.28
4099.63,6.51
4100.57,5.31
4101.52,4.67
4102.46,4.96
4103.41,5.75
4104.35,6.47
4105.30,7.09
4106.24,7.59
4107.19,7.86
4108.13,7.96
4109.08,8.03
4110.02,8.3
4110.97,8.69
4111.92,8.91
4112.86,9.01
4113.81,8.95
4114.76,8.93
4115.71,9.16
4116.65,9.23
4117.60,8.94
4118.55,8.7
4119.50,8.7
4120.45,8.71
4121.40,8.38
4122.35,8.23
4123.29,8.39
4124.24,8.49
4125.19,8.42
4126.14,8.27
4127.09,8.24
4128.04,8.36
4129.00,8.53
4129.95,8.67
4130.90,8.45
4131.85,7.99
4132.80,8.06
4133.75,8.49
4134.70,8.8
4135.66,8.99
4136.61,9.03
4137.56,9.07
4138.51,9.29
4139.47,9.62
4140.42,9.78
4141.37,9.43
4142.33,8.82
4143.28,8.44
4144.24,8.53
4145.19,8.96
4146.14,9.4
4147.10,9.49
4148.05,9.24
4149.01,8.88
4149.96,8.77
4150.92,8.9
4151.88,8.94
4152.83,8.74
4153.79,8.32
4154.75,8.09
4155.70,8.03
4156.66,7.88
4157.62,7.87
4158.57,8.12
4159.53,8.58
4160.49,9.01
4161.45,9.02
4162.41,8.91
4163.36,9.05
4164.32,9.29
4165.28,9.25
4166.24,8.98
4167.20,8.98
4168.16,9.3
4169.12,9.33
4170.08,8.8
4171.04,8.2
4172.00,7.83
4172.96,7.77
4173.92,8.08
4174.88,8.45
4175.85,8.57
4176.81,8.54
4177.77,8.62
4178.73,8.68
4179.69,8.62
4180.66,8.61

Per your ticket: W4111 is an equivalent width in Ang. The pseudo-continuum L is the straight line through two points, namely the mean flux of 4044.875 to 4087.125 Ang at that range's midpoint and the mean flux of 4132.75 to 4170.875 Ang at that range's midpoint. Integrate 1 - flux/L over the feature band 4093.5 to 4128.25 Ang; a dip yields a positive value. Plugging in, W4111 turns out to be 3.1 Ang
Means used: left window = 8.5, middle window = 7.92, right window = 8.87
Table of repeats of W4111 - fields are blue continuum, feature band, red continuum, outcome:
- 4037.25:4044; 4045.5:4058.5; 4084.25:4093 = 0.5 Ang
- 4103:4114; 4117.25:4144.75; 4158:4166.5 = -1.2 Ang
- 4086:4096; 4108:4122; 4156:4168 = 0.0 Ang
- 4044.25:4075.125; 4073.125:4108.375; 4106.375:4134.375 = 2.6 Ang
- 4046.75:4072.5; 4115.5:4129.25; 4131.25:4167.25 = 0.3 Ang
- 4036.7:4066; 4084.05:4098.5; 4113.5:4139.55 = 0.1 Ang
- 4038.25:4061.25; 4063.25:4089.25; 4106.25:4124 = 0.2 Ang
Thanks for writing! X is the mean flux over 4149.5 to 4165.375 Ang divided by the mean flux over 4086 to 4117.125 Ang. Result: 1.1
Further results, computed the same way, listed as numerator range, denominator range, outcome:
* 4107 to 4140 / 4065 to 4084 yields 1.02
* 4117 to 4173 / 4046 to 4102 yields 1.04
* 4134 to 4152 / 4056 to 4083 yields 1.08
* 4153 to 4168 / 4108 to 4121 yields 0.99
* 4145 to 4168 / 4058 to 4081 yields 1.05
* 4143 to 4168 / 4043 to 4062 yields 1.03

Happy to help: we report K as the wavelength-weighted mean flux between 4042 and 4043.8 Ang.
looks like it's 8.99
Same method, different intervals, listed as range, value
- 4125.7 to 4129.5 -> 8.34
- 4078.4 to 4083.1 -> 8.48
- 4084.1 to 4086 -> 8.75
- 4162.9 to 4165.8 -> 9.18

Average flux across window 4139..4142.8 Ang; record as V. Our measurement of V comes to 9.41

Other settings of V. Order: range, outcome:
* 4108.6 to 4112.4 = 8.49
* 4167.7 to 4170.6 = 9.13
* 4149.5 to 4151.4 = 8.81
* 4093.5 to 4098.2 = 8.11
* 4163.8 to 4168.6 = 9.15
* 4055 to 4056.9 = 8.67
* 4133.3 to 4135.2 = 8.62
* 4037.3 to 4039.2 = 9.17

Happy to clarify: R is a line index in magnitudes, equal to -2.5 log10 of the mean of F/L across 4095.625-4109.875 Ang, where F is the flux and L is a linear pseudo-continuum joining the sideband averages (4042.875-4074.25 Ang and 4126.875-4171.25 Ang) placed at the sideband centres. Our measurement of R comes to 0.25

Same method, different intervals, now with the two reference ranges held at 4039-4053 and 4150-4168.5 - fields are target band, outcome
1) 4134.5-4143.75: -0.05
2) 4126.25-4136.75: 0.03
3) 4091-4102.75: 0.19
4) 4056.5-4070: 0.03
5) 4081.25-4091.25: -0.02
